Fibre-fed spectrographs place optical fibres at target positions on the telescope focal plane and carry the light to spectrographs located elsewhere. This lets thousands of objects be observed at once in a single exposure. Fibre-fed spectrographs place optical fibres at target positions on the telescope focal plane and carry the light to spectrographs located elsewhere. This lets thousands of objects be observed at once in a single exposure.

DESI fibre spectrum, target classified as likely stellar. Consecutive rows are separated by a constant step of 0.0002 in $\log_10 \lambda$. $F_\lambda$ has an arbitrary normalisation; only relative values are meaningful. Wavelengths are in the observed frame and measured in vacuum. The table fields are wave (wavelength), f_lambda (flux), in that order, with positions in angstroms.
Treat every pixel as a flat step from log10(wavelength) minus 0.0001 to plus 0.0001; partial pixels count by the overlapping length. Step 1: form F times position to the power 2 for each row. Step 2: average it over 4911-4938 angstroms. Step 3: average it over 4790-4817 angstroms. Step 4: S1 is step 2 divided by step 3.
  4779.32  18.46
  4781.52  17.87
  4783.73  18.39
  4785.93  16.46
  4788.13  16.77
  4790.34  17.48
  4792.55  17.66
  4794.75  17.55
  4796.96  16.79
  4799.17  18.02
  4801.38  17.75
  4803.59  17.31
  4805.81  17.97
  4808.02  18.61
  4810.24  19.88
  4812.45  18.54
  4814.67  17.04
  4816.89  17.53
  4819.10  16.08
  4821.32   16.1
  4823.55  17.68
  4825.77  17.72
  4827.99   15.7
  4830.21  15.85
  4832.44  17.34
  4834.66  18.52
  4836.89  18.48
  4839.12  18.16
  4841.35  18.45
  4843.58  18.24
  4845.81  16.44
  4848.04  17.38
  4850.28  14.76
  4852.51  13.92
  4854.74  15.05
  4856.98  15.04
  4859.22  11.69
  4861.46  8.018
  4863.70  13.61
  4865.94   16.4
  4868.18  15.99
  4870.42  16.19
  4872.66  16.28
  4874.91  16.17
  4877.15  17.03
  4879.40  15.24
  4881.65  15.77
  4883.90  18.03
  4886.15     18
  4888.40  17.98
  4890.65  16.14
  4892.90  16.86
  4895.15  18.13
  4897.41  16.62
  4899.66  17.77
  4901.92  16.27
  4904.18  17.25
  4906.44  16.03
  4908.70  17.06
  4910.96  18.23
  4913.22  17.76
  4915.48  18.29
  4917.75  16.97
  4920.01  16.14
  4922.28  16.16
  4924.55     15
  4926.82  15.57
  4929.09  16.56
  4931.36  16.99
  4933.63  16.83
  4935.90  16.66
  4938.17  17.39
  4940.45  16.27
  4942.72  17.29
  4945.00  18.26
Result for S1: 0.98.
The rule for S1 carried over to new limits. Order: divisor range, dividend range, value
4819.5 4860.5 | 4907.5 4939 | 1.06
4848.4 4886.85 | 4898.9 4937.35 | 1.13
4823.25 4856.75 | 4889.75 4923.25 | 1.04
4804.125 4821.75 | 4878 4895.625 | 0.99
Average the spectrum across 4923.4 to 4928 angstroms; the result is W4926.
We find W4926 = 15.3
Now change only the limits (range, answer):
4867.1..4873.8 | 16.2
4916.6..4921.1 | 16.6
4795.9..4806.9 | 17.6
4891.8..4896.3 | 17.5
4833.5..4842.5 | 18.4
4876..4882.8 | 16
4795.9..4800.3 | 17.4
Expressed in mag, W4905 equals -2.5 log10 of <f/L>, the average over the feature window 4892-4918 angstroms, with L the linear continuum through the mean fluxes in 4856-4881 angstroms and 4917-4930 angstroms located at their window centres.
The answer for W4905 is -0.11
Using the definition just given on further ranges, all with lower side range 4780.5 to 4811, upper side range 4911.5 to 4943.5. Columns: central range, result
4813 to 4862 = 0.074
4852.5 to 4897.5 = 0.097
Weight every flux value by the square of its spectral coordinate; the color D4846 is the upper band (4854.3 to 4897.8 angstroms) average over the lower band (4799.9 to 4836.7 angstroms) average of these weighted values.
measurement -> 0.9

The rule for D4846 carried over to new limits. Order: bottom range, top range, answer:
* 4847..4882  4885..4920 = 1.18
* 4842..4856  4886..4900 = 1.10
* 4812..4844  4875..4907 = 1.00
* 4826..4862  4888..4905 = 1.09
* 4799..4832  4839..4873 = 0.89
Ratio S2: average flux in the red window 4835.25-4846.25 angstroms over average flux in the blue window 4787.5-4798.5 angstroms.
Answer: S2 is 1.0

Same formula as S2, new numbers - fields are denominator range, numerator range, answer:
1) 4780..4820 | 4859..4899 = 0.90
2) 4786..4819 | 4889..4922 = 0.97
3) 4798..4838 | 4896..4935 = 0.96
